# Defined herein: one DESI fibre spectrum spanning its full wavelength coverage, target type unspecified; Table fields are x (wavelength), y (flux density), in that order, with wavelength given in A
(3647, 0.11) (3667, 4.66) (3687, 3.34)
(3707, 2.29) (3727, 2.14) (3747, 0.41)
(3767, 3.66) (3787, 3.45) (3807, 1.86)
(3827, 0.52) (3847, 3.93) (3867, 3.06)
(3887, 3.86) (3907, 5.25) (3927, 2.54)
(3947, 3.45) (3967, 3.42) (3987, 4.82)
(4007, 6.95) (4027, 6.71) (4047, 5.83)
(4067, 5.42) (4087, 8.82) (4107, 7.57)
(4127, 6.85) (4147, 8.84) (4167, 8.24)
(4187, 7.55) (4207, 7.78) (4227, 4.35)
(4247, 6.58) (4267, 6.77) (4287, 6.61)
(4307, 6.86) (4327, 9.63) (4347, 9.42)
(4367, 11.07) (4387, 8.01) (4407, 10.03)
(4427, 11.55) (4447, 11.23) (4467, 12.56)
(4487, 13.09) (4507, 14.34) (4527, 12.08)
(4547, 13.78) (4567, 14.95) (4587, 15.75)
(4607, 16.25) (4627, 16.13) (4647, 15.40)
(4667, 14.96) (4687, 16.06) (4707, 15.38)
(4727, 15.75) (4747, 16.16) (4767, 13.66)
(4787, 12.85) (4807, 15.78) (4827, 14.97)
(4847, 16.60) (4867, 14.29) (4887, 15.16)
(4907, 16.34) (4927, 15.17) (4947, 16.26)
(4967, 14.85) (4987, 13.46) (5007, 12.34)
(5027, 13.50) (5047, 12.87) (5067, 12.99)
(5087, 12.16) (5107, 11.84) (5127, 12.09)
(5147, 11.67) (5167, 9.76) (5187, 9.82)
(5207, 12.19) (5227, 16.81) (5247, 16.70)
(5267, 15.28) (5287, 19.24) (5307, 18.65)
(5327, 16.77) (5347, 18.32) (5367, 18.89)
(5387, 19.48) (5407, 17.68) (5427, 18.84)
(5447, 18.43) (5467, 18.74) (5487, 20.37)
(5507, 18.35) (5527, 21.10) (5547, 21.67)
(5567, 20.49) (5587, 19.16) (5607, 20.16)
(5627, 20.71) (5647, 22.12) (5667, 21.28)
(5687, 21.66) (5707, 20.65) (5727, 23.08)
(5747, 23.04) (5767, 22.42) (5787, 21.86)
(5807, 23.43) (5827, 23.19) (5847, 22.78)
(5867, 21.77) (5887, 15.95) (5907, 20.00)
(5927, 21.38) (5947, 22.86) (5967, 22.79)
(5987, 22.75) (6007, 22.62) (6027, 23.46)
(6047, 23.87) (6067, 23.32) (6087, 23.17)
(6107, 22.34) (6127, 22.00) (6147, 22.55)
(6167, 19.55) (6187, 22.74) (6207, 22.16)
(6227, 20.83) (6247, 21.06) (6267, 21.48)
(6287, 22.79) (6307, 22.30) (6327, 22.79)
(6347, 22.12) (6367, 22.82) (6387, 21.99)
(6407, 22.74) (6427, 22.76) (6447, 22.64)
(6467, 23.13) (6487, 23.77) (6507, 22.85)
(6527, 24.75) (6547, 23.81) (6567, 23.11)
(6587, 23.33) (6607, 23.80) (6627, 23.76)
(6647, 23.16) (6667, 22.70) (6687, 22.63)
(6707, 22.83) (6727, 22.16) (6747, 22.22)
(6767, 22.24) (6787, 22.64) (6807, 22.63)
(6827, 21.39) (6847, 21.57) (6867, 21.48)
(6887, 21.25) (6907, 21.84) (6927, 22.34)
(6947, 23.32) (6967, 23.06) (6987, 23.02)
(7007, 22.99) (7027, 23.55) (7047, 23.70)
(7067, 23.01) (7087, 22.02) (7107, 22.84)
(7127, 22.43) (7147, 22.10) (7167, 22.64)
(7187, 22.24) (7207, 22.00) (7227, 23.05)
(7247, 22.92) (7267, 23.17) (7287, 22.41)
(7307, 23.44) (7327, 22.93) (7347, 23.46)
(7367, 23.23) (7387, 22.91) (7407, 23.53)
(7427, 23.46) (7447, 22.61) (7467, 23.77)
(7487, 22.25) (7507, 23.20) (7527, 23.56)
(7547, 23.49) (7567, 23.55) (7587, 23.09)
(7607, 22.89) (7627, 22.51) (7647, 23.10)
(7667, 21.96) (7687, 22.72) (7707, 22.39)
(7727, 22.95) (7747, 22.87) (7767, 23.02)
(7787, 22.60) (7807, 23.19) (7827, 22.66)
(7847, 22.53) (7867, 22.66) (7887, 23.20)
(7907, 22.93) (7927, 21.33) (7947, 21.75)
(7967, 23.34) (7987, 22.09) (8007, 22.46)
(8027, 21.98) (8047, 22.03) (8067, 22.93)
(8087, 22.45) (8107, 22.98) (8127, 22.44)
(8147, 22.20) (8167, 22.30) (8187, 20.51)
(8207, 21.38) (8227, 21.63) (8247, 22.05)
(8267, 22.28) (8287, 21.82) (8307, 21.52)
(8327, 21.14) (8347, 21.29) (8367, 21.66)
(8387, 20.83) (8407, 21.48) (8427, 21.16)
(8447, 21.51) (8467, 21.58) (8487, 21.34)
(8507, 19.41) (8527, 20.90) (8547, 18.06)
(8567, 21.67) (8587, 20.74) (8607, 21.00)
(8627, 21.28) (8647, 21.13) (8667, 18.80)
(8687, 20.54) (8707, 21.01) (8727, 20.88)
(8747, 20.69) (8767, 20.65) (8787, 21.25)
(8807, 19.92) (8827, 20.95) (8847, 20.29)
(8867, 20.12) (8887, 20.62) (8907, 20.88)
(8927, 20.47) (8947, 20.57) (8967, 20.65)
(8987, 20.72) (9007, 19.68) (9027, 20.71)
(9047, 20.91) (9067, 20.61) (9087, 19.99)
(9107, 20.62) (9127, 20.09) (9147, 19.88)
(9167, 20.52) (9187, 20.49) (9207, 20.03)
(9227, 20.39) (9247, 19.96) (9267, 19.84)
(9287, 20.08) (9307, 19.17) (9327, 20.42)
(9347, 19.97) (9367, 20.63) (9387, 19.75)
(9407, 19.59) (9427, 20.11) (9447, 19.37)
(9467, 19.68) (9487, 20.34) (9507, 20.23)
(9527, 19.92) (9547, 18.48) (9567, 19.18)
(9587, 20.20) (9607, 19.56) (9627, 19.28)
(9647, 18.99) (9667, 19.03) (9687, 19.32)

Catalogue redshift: 0.00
